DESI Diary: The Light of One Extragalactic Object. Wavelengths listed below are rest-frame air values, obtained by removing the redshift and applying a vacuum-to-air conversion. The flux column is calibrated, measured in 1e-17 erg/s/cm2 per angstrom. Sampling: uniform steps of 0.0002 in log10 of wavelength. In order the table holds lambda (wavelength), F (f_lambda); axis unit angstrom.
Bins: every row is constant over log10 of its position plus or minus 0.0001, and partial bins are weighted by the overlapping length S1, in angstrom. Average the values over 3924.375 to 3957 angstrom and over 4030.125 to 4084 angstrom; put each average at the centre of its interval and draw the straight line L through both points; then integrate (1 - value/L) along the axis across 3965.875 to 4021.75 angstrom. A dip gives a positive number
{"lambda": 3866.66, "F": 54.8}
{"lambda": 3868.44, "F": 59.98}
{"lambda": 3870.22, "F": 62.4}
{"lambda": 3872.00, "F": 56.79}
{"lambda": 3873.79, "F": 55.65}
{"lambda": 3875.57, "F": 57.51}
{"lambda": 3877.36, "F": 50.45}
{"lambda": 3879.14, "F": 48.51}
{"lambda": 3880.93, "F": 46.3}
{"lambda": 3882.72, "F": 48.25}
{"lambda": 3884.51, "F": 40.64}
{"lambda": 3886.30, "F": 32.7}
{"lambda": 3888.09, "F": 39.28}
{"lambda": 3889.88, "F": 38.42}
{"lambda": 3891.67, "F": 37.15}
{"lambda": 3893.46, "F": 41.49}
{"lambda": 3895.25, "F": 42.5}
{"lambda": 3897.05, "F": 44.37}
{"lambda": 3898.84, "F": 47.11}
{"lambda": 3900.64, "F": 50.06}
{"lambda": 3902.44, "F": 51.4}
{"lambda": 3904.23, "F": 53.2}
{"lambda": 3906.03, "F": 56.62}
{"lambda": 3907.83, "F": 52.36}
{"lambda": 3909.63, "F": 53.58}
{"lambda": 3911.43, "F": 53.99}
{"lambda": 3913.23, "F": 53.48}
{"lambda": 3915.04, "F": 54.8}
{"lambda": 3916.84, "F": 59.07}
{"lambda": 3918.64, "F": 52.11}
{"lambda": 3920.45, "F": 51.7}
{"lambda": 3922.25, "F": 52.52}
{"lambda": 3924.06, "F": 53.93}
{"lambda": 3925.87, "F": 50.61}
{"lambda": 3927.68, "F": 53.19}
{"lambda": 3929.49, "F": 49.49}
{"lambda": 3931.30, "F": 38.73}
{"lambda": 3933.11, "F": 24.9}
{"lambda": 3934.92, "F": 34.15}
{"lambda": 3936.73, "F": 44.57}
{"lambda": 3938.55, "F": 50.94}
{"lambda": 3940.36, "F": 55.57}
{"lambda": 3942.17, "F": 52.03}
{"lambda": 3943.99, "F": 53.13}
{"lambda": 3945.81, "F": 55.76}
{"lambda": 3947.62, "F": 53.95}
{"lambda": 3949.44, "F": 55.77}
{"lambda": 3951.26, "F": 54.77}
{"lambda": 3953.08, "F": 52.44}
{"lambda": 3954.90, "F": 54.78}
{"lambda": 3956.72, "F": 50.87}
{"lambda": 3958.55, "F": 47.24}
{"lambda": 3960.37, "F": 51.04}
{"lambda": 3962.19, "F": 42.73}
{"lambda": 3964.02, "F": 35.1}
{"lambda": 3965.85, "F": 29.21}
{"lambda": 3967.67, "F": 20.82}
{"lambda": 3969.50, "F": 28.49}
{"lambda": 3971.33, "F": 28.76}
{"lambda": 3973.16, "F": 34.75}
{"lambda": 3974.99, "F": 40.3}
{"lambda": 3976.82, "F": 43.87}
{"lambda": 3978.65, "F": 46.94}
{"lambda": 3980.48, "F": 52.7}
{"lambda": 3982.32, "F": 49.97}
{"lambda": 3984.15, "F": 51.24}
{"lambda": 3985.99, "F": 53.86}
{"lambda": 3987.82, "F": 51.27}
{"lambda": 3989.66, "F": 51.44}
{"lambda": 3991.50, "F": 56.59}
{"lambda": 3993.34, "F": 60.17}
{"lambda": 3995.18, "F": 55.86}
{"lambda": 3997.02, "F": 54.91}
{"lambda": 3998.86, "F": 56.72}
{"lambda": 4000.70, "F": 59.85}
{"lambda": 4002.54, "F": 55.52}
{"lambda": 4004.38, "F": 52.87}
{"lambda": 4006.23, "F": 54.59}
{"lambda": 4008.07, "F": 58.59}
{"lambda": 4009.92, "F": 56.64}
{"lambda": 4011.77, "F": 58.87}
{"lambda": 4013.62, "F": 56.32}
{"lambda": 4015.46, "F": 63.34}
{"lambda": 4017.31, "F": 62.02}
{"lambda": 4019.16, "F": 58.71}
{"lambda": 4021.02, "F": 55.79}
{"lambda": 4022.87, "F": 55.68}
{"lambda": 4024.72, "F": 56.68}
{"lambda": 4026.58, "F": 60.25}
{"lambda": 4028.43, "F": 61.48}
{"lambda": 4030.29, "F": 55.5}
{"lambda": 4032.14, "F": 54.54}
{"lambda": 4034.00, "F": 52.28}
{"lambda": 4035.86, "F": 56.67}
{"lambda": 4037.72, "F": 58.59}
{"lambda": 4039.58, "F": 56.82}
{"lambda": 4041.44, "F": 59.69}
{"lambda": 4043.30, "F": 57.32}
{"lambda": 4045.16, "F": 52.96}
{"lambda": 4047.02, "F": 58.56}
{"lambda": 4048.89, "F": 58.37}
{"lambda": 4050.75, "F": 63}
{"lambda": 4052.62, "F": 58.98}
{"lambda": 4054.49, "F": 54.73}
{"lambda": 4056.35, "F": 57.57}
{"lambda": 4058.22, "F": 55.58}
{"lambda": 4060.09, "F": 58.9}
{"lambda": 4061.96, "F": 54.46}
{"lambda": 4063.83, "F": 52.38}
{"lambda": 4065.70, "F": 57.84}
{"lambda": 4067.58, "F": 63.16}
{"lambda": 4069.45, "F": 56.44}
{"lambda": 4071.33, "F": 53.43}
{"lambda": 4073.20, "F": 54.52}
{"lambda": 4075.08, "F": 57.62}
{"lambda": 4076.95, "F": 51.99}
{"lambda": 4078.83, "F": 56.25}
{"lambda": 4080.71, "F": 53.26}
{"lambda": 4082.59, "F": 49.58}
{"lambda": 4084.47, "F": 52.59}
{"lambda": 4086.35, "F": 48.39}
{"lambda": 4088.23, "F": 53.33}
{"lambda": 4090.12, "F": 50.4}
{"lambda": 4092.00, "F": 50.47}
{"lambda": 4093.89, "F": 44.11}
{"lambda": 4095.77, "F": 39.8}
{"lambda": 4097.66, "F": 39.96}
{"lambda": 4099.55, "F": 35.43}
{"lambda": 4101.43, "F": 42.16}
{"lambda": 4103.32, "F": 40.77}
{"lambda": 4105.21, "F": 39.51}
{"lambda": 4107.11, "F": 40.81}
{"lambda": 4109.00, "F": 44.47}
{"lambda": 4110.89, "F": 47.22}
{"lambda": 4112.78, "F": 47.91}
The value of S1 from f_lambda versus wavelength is 1.98 angstrom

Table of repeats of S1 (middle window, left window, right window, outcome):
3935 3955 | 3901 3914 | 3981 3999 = 0.55 angstrom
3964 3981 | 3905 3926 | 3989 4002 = 6.11 angstrom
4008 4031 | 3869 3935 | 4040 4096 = -2.41 angstrom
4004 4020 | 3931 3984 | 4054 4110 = -3.80 angstrom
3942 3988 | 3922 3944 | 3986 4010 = 4.82 angstrom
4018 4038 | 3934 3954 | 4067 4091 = -1.56 angstrom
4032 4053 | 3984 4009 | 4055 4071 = -0.37 angstrom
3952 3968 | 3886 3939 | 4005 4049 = 2.45 angstrom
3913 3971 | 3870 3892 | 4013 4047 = 4.55 angstrom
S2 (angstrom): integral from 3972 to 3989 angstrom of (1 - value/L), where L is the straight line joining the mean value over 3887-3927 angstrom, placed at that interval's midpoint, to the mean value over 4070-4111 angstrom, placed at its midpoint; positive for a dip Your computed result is 0.6 angstrom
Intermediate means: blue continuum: 49.5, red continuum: 47.6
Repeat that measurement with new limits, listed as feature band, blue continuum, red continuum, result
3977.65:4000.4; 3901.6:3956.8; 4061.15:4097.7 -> -0.9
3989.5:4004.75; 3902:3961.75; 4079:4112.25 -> -2.3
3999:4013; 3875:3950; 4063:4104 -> -2.1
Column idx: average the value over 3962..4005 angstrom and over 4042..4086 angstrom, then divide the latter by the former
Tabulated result 1.2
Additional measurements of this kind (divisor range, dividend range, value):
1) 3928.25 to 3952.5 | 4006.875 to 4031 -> 1.21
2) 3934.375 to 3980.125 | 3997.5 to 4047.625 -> 1.28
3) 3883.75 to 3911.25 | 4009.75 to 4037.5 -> 1.26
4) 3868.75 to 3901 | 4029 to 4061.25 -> 1.22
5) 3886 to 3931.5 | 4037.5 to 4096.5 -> 1.12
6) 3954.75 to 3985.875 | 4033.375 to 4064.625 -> 1.37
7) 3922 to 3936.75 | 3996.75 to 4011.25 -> 1.27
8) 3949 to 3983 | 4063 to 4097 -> 1.22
